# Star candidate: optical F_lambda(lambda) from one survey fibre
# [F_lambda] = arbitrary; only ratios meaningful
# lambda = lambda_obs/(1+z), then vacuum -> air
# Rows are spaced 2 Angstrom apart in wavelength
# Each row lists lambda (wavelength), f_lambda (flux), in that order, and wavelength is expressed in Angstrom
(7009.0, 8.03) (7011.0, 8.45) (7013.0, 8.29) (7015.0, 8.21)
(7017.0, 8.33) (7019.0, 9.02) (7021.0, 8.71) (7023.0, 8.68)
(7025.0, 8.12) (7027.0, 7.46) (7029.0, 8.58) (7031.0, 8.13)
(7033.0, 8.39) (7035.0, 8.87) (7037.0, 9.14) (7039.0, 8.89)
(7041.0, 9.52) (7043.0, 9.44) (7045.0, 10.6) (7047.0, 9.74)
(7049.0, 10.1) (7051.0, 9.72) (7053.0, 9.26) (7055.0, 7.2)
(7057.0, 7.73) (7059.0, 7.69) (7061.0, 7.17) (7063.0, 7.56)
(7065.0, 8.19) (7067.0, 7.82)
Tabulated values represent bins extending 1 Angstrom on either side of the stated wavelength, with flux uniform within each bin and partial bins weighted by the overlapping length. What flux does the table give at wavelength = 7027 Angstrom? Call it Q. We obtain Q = 7.46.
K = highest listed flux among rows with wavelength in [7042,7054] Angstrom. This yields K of 10.6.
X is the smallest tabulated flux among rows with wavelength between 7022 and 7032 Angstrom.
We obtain 7.46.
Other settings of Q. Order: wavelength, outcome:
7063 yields 7.56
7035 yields 8.87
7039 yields 8.89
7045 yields 10.6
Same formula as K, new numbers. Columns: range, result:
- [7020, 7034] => 8.71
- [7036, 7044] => 9.52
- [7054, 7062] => 7.73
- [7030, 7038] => 9.14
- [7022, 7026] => 8.68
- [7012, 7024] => 9.02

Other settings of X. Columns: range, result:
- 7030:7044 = 8.13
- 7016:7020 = 8.33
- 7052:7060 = 7.2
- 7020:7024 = 8.68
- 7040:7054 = 9.26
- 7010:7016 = 8.21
